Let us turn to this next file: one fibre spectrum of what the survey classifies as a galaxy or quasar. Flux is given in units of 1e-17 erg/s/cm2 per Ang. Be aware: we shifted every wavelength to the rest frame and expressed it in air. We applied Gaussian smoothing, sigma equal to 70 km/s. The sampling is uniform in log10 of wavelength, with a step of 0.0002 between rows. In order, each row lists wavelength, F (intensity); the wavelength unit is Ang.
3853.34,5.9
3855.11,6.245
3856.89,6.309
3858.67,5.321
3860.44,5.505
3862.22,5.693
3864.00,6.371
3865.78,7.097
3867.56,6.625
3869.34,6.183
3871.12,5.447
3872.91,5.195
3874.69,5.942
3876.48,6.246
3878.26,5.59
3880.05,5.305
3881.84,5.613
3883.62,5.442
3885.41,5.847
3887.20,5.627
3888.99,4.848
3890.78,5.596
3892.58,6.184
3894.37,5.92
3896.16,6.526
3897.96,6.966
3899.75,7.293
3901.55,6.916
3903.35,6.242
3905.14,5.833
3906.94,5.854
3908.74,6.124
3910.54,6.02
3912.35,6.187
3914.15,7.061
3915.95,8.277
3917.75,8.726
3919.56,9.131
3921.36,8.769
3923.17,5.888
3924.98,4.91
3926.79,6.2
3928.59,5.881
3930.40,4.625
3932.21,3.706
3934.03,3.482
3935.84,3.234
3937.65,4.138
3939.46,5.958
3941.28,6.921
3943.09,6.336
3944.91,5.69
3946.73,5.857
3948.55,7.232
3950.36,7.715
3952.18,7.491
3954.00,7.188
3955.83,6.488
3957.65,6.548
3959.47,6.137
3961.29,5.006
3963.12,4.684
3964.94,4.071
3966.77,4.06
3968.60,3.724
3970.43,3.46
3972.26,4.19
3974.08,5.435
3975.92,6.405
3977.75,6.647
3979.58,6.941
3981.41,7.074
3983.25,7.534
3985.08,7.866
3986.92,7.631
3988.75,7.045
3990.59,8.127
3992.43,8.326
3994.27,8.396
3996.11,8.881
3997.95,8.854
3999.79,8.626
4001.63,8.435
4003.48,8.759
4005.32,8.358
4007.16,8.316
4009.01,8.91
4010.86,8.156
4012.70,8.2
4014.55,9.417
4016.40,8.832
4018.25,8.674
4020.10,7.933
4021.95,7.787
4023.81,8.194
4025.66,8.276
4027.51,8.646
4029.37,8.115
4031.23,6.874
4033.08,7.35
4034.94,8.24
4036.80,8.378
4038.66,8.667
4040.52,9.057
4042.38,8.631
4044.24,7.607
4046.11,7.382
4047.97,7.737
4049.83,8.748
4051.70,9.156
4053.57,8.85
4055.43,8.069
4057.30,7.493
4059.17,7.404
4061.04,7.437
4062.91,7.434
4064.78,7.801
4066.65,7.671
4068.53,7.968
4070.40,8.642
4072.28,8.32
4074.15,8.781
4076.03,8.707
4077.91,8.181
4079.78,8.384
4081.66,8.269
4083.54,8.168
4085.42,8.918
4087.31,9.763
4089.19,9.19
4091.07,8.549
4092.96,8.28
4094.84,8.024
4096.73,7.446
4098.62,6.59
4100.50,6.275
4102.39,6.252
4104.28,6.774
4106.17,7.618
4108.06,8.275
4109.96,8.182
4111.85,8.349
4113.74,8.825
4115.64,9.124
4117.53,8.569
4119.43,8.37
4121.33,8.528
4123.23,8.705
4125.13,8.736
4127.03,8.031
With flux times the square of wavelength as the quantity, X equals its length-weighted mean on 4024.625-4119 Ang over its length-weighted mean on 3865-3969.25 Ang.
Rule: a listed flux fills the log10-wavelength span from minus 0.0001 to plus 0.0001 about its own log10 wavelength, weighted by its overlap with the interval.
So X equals 1.5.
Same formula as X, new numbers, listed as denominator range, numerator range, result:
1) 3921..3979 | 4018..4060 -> 1.54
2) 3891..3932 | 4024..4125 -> 1.35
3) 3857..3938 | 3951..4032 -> 1.27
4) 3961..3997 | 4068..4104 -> 1.36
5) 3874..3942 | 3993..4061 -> 1.46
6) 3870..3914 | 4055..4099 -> 1.50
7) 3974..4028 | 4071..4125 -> 1.07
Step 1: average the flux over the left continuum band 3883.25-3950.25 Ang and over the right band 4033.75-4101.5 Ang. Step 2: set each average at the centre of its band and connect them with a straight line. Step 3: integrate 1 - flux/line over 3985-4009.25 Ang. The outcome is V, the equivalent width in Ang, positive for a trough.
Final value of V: -3.7 Ang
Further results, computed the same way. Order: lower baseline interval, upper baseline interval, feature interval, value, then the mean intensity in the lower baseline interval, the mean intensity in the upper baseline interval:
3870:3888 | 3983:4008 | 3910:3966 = 6.5 Ang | 5.63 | 8.25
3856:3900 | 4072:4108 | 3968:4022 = -3.7 Ang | 5.93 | 8.03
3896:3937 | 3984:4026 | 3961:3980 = 6.6 Ang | 6.23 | 8.35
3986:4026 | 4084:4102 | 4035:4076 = 0.1 Ang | 8.37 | 8.06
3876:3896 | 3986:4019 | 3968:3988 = 4.5 Ang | 5.68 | 8.44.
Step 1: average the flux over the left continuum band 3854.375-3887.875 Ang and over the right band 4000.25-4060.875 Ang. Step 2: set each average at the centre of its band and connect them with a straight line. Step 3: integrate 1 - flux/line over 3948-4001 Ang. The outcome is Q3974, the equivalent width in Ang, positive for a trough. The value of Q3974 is 5.8 Ang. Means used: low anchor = 5.87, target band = 6.62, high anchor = 8.26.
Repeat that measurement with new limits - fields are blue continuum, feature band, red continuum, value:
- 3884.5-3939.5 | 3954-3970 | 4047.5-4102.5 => 3.6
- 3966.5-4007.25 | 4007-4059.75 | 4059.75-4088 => -3.6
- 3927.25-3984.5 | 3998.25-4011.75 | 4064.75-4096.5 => -3.6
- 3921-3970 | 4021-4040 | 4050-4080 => -1.7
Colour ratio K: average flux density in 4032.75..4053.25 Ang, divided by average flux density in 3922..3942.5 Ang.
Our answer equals 1.64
